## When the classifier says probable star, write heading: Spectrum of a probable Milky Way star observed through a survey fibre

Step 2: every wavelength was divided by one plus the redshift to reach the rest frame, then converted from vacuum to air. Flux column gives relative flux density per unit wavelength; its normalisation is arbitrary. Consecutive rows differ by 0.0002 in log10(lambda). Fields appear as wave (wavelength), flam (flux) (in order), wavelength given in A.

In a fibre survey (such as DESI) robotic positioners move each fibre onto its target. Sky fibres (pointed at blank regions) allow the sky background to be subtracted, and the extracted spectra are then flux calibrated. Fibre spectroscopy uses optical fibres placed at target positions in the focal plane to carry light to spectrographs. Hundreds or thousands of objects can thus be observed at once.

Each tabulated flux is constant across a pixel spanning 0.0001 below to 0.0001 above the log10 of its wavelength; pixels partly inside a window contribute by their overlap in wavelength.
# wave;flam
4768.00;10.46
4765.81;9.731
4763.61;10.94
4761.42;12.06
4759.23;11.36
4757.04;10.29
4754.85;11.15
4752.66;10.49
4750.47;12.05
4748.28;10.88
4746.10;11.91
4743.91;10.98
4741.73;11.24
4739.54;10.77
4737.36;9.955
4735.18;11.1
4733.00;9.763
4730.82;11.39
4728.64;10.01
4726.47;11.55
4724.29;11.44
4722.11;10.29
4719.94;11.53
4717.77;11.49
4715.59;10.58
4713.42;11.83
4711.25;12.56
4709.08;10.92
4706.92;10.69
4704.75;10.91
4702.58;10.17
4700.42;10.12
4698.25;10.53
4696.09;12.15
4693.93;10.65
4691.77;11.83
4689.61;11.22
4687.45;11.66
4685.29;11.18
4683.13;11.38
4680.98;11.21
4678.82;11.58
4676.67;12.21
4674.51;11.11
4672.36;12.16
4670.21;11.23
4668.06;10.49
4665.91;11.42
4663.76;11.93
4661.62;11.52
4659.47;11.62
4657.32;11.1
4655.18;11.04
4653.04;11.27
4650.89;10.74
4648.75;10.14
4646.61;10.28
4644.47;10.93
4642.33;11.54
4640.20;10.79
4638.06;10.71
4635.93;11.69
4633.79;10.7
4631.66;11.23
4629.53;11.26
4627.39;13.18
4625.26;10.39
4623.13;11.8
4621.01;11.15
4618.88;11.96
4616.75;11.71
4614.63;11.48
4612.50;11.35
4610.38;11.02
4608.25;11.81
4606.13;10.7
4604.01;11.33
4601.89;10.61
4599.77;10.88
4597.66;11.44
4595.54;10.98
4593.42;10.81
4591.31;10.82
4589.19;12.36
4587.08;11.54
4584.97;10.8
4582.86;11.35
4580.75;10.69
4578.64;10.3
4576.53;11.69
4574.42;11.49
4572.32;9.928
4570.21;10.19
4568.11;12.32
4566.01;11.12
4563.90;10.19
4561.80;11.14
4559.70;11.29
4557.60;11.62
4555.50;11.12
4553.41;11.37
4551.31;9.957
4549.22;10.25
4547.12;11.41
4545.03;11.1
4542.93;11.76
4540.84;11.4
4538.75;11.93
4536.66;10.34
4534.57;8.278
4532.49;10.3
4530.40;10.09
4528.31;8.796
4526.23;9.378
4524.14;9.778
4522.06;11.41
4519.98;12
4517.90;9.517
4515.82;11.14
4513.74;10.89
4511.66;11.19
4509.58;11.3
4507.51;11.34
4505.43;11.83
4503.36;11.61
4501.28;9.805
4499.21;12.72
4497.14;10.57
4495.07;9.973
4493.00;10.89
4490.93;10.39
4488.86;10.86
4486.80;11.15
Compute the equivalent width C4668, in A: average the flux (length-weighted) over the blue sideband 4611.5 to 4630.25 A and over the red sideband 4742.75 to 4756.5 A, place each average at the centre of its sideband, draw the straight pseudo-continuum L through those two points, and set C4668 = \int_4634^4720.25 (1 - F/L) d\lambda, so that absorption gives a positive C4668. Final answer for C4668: 1.71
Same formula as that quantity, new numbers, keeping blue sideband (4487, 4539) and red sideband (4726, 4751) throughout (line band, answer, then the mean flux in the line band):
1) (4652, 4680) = -1.5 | 11.4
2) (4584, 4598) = -0.7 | 11.2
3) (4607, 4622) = -1.0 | 11.5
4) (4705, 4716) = -0.4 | 11.3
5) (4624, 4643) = -0.8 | 11.3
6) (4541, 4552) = -0.3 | 11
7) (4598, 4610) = -0.4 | 11.1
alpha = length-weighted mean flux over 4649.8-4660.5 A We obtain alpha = 11.1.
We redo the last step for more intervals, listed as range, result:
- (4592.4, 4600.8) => 11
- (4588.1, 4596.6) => 11.2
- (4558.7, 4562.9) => 11.2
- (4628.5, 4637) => 11.2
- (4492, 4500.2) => 11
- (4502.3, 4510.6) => 11.5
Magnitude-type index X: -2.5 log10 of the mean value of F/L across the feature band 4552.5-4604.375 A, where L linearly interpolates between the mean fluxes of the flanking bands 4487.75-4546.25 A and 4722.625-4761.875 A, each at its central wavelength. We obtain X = -0.03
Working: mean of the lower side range 10.7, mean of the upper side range 11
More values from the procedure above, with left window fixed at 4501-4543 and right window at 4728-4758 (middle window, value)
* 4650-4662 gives -0.04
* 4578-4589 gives -0.04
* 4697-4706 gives 0.04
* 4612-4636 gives -0.07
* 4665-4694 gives -0.06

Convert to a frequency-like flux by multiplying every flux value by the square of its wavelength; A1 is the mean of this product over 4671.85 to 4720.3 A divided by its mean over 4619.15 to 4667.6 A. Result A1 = 1.0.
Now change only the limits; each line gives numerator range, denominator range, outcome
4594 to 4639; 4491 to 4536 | 1.12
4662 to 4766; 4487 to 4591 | 1.10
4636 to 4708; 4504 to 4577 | 1.09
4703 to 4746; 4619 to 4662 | 1.02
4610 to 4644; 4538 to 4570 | 1.05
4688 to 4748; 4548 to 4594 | 1.07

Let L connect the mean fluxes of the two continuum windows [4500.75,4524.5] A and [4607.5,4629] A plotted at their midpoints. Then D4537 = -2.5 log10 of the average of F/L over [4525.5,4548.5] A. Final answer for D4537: 0.072 mag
